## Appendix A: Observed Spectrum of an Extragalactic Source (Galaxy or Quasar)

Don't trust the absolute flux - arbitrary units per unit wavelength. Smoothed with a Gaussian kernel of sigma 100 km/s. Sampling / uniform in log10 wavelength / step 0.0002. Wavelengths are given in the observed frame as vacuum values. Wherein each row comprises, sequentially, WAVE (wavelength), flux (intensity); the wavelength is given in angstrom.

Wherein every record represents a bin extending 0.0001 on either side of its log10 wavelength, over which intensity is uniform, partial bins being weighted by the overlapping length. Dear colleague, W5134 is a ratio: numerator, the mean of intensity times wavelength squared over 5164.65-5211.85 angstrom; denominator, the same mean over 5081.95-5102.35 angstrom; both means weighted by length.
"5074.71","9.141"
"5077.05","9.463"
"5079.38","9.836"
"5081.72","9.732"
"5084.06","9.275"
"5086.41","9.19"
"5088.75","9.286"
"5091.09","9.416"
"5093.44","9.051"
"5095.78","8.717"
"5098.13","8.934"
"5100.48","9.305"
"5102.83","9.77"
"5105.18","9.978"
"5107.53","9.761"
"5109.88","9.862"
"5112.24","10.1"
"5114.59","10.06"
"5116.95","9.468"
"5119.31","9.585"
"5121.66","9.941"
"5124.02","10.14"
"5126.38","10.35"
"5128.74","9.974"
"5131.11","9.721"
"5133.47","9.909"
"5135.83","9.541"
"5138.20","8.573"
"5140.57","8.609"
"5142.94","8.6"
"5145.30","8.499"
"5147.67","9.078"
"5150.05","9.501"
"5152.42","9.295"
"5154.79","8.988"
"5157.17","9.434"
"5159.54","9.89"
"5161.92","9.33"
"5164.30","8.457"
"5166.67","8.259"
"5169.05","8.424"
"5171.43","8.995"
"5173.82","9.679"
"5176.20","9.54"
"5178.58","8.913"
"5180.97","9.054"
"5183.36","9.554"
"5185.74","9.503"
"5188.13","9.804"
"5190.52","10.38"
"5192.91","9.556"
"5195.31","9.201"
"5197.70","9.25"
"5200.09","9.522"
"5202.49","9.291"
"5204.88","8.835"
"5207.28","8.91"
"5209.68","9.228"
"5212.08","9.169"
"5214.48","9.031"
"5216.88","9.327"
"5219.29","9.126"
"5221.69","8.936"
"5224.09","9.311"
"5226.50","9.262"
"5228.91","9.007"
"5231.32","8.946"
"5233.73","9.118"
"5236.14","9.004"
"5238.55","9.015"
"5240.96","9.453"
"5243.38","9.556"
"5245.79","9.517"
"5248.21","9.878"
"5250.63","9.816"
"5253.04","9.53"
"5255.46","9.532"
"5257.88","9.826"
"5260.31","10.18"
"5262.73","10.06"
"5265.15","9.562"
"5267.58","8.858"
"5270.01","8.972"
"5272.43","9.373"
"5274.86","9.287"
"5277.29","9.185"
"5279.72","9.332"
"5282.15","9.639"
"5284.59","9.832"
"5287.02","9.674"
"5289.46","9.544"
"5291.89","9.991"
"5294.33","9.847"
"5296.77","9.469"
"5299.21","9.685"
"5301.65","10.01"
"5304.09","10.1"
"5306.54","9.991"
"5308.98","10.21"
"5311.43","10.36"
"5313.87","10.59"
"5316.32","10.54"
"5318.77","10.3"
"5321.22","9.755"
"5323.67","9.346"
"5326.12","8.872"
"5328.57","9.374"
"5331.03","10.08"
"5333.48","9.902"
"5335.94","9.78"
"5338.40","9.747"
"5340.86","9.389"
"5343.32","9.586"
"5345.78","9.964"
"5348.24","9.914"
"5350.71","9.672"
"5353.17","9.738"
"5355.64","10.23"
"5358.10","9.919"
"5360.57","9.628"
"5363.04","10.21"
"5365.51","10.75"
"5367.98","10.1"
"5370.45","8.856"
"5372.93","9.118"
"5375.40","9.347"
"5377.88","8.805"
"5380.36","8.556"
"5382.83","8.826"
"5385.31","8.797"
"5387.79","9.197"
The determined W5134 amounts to 1.04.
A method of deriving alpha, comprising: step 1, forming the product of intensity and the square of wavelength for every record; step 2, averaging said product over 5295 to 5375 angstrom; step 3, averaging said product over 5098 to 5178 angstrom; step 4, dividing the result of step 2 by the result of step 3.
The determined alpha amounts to 1.13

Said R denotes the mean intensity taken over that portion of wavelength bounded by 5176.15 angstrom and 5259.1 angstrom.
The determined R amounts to 9.34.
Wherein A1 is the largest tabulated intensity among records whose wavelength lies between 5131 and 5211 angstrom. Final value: 10.38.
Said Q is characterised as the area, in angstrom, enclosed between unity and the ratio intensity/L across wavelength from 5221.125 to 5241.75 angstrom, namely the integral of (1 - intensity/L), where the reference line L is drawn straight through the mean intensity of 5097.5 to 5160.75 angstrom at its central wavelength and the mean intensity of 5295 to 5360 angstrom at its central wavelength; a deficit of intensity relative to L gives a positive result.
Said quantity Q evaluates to 1.2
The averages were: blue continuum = 9.52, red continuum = 9.86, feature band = 9.12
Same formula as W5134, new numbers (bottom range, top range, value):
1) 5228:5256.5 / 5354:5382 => 1.07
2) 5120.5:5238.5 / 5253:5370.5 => 1.11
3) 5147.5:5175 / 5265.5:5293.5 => 1.08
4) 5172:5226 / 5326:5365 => 1.11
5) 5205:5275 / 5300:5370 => 1.10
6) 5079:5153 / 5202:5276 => 1.03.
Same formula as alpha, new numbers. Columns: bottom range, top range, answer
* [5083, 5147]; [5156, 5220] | 1.01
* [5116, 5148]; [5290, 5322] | 1.14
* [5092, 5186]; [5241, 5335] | 1.10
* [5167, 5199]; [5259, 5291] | 1.05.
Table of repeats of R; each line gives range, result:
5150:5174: 9.07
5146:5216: 9.24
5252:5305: 9.61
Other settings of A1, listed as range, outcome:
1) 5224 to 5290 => 10.18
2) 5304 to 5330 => 10.59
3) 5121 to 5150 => 10.35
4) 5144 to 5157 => 9.501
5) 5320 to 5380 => 10.75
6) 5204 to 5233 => 9.327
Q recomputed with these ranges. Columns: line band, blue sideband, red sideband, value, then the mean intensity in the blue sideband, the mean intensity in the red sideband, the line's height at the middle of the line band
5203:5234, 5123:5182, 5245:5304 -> 1.1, 9.23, 9.62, 9.44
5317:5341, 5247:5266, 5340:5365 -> 0.4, 9.8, 9.86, 9.85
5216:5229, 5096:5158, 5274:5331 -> 0.6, 9.49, 9.79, 9.65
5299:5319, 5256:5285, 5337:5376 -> -1.2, 9.5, 9.77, 9.62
